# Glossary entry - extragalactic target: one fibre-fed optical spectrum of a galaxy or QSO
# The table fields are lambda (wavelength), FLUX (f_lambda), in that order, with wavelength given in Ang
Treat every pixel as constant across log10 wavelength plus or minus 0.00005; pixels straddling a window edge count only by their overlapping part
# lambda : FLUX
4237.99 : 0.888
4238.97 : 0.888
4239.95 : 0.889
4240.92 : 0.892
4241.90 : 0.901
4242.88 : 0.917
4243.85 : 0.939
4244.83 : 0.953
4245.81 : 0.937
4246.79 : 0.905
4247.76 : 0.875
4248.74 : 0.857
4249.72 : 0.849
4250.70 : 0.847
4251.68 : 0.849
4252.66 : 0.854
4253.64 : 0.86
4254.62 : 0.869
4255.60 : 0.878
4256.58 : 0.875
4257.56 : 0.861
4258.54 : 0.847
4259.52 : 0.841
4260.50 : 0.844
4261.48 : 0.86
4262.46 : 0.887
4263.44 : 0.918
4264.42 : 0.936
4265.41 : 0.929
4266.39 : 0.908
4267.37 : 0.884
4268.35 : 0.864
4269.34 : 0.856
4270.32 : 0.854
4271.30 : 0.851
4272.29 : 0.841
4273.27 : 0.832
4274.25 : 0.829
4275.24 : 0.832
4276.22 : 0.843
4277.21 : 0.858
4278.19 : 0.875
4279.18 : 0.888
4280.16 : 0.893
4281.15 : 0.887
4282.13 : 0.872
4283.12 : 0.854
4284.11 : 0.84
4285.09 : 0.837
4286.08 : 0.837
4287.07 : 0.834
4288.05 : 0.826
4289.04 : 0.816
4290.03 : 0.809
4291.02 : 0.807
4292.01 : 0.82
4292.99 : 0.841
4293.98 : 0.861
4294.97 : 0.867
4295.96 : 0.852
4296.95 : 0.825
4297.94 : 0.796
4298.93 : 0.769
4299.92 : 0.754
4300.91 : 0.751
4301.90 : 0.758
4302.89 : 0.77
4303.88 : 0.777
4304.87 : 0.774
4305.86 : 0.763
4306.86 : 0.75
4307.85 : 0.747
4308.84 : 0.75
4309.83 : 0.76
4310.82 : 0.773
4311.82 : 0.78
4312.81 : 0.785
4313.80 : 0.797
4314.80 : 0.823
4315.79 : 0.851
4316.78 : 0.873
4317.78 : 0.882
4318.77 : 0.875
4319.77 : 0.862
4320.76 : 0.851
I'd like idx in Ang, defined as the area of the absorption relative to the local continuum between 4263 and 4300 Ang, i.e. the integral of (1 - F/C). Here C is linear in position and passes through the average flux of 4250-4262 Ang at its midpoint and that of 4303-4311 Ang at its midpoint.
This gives -1.9 Ang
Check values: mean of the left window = 0.857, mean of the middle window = 0.851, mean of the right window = 0.762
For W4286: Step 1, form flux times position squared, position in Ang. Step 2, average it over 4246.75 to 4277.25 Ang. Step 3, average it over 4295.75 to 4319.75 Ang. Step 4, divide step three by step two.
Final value 0.9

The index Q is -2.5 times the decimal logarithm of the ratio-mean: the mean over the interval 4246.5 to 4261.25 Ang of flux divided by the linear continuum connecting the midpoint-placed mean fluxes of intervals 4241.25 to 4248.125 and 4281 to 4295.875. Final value 0.05 mag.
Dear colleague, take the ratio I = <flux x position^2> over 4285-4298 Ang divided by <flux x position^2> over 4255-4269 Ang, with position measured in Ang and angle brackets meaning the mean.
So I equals 0.96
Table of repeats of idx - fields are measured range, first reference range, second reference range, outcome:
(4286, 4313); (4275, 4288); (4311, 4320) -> 1.6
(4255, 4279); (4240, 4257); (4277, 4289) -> 0.1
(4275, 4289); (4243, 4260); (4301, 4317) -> -0.5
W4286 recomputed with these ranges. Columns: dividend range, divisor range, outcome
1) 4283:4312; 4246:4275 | 0.94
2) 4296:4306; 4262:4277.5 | 0.91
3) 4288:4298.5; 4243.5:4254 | 0.96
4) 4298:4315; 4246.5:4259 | 0.91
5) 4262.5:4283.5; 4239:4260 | 1.00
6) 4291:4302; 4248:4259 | 0.96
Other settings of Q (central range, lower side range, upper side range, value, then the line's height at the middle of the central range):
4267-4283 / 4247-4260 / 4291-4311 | -0.041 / 0.828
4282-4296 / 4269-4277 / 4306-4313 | -0.039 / 0.807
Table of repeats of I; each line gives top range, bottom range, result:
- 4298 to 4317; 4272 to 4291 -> 0.93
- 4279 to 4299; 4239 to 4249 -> 0.95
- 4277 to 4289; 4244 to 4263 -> 1.00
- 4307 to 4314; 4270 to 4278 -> 0.93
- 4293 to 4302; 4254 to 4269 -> 0.93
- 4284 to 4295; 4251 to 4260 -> 0.98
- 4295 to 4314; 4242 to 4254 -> 0.90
